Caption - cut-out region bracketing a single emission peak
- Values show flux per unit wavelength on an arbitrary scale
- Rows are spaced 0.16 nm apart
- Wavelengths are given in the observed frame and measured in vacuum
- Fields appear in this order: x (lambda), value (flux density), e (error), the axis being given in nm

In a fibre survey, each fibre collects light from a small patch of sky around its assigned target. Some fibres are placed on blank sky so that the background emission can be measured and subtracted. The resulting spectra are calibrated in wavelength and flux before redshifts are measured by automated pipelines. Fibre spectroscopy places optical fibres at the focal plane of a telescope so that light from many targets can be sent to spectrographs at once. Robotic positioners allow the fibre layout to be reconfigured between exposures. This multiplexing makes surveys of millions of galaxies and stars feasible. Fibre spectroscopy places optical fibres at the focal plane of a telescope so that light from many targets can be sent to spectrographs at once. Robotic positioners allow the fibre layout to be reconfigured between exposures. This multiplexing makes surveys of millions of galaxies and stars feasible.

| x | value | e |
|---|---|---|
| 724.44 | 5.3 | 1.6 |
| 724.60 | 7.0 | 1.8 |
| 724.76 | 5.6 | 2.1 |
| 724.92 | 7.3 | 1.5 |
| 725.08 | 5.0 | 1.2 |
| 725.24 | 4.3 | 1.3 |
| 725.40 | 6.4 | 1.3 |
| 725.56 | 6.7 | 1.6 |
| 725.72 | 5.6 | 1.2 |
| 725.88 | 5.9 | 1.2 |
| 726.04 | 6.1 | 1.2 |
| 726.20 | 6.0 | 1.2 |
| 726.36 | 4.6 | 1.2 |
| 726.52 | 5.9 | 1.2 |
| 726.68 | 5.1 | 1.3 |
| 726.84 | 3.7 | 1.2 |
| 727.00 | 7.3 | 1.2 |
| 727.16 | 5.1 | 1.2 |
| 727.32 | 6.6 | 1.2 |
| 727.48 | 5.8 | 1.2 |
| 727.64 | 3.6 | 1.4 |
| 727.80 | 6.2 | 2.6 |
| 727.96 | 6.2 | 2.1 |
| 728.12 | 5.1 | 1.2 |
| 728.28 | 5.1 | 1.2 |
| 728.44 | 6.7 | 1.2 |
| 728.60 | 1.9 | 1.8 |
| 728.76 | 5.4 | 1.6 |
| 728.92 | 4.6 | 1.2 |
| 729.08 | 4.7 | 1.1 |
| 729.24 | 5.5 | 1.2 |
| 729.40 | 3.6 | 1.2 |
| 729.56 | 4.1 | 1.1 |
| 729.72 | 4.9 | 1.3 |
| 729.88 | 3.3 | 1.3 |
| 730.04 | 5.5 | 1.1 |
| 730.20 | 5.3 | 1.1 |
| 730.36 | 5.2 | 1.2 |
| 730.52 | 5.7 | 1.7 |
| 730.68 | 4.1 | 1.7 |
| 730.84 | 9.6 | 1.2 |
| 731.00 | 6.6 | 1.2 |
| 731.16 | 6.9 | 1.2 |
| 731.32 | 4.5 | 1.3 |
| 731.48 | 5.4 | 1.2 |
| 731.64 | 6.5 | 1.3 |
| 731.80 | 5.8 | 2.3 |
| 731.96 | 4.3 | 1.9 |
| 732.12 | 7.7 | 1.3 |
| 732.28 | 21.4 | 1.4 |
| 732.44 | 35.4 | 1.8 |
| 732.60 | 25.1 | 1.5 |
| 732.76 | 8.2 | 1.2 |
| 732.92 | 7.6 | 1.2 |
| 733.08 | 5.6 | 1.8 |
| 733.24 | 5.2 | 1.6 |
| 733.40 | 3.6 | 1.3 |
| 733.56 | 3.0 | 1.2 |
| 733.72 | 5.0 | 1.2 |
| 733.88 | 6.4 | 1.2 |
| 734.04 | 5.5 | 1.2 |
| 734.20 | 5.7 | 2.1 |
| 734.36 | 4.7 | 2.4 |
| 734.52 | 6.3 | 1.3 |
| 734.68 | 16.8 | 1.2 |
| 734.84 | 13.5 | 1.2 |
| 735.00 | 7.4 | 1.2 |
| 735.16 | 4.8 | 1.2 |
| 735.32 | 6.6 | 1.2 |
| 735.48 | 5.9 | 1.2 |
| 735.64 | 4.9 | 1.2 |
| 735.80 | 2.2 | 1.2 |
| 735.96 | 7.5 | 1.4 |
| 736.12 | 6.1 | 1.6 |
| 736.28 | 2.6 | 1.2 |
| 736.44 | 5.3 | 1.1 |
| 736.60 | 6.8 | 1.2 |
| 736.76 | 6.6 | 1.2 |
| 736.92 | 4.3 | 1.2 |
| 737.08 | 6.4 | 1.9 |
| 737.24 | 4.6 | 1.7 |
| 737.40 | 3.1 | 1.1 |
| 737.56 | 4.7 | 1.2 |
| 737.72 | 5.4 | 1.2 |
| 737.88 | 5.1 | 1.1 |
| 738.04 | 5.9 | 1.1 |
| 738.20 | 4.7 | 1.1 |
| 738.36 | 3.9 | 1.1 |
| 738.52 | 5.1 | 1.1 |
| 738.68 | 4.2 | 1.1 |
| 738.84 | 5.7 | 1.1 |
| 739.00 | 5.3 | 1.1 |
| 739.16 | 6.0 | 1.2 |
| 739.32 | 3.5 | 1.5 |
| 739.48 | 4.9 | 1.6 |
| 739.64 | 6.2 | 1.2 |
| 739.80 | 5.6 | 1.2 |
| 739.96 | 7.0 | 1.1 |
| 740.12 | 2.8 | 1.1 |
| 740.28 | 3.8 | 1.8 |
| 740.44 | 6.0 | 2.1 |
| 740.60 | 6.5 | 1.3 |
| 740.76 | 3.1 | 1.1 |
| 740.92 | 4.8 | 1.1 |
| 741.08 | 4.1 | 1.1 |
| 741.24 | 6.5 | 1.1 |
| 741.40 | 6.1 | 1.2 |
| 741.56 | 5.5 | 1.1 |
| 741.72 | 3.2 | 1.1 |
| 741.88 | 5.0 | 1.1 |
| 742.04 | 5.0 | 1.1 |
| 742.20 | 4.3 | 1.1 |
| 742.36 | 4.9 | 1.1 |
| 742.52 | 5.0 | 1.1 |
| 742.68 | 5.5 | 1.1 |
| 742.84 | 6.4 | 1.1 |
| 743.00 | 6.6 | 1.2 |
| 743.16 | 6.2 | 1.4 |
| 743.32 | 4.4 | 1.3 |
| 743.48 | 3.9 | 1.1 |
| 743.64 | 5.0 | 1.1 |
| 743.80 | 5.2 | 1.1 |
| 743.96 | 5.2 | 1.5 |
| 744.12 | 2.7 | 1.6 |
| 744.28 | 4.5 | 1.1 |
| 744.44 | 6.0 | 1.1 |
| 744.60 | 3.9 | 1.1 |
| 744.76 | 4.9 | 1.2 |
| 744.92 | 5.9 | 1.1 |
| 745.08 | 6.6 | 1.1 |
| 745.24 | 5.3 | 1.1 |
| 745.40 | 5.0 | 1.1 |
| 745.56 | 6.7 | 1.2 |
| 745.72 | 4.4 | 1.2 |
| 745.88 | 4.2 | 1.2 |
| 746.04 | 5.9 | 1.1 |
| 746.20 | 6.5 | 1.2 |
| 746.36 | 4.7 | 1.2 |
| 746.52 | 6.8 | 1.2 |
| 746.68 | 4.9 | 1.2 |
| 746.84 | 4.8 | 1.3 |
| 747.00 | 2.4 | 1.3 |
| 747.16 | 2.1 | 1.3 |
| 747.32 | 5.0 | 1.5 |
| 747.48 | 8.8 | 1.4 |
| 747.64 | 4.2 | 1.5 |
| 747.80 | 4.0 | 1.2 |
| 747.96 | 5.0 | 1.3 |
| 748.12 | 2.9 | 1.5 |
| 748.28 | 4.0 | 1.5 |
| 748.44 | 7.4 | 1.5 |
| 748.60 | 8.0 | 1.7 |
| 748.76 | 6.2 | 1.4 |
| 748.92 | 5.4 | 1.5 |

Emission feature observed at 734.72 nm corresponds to [N II]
